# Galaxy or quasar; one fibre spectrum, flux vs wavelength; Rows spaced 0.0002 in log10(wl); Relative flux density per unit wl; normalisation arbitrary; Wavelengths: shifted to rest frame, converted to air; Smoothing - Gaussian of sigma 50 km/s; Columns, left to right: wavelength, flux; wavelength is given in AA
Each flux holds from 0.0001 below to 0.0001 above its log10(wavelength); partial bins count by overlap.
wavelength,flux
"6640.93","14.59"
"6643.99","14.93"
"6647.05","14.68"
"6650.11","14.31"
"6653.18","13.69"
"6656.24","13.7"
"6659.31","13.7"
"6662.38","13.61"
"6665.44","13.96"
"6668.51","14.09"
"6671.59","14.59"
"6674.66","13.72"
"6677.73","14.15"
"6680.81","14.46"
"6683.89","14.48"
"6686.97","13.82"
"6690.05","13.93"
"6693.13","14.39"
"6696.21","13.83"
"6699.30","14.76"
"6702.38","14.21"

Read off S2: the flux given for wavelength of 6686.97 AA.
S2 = 13.82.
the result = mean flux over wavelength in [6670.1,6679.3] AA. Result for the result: 14.2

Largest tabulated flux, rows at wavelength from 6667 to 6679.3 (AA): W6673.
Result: 14.59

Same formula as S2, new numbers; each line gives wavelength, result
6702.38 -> 14.21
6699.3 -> 14.76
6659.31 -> 13.7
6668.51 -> 14.09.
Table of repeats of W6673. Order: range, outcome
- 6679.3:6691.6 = 14.48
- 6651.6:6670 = 14.09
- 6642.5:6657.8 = 14.93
